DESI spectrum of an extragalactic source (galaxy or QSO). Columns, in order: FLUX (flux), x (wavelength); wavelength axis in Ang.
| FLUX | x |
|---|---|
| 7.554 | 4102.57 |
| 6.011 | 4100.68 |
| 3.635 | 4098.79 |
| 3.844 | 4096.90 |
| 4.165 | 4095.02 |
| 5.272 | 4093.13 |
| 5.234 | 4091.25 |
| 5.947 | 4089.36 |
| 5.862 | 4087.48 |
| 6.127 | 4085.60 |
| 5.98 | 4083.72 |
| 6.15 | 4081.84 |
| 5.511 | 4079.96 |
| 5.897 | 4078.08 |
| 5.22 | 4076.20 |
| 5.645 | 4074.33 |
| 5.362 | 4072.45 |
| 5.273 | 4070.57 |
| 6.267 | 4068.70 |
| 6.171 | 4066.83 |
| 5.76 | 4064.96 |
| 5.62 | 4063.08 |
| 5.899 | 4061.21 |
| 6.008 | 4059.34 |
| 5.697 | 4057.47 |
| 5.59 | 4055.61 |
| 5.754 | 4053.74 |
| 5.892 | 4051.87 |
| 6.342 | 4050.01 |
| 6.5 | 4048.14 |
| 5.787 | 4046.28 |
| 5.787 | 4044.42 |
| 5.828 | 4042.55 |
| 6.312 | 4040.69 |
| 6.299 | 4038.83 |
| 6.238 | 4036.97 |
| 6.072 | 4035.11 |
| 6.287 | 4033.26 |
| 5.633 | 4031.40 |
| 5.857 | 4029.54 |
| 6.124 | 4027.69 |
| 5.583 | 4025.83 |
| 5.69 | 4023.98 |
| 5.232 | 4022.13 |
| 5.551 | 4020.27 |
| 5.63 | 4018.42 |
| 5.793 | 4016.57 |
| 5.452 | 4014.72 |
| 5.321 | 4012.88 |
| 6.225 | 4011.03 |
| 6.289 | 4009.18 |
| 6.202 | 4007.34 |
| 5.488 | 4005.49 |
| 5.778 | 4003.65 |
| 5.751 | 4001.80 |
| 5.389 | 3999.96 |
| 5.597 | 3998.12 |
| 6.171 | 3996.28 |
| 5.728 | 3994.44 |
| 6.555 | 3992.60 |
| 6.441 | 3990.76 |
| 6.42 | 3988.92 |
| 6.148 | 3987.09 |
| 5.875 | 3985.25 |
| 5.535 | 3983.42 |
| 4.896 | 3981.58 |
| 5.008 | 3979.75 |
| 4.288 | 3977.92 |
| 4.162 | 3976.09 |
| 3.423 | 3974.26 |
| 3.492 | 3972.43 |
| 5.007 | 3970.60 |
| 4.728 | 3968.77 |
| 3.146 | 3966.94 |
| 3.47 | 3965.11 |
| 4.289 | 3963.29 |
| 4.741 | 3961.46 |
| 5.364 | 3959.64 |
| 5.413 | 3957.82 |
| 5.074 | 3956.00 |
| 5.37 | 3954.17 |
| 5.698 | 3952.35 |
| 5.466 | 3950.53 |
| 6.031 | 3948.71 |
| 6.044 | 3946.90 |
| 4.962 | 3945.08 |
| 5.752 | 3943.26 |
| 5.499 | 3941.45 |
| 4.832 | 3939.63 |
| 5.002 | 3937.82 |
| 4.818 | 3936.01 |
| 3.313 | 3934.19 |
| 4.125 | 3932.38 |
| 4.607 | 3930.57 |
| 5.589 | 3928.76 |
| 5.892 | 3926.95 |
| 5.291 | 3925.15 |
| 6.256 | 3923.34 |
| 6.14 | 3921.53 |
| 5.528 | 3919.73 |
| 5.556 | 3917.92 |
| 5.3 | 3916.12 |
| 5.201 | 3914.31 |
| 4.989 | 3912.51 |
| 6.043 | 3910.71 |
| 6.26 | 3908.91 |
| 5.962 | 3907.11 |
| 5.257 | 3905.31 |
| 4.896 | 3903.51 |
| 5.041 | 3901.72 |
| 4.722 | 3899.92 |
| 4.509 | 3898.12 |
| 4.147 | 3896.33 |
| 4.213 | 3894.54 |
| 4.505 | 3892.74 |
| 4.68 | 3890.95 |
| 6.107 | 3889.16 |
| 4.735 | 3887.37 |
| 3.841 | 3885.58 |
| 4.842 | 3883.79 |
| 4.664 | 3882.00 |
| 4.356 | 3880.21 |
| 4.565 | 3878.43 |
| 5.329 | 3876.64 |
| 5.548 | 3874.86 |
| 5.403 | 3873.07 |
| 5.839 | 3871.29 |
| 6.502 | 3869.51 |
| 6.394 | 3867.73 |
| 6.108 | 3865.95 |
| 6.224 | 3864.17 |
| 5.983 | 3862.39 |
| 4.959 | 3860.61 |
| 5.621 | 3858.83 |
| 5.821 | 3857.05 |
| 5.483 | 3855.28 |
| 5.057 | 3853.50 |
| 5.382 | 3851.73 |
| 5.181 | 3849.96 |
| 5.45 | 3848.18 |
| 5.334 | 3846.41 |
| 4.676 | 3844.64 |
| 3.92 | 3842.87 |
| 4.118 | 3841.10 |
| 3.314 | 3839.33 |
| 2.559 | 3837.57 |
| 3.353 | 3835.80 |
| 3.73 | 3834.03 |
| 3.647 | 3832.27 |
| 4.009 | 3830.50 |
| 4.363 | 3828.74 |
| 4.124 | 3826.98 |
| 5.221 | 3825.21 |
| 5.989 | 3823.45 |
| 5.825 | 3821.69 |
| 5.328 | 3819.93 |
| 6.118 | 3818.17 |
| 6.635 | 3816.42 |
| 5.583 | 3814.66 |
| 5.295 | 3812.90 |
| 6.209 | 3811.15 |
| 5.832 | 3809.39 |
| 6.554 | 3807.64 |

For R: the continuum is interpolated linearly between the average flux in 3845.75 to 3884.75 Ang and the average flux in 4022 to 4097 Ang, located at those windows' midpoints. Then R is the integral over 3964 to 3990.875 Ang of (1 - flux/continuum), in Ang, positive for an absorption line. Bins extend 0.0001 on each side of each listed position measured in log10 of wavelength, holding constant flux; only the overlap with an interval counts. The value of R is 4.24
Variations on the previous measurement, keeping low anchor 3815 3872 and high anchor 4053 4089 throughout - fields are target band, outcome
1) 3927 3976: 5.28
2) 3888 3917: 0.82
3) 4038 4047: -0.49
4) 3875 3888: 1.31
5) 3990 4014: -1.48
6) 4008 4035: -0.71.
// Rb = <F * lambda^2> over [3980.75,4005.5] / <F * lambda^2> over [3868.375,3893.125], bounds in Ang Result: 1.2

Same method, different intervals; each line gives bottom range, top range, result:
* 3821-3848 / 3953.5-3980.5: 1.11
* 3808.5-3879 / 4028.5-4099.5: 1.24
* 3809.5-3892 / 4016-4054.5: 1.28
